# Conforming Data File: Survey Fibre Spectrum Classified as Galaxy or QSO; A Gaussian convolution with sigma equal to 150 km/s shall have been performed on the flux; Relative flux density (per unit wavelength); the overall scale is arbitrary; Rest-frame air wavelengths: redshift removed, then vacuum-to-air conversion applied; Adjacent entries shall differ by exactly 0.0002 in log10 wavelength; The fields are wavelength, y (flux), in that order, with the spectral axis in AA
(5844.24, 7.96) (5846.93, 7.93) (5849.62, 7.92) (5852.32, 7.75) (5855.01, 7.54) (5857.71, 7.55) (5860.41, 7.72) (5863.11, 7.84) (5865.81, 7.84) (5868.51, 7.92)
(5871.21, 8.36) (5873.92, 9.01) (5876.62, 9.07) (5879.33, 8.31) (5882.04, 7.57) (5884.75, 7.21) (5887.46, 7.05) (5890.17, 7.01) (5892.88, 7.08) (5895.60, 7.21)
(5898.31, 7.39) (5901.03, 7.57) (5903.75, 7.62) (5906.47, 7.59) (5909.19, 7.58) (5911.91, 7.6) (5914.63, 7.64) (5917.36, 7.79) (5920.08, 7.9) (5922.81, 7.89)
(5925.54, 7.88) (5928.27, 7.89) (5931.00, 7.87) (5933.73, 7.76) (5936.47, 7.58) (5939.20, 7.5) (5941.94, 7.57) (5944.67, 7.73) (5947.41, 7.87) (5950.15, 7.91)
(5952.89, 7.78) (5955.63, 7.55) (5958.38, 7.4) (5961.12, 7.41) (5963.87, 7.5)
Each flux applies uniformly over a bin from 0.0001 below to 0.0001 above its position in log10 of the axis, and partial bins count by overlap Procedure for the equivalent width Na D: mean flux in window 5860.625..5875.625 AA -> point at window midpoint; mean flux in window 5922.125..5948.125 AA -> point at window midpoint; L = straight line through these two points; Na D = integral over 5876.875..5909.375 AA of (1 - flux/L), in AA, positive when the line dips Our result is 2.18 AA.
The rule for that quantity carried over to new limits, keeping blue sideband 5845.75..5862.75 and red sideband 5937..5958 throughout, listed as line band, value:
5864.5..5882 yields -1.4 AA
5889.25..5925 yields 0.8 AA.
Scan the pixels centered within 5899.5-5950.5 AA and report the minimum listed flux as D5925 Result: 7.5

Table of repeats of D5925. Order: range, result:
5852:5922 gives 7.01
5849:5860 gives 7.54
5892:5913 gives 7.08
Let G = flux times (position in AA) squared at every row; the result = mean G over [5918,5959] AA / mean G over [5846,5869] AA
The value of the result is 1.0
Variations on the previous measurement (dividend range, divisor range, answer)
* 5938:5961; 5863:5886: 0.96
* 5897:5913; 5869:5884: 0.91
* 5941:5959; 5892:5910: 1.05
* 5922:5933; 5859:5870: 1.03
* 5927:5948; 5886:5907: 1.07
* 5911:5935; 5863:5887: 0.98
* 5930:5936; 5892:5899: 1.09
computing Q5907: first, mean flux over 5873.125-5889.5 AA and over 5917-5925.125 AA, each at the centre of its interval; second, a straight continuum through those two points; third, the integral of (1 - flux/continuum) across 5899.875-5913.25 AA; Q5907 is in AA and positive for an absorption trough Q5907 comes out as 0.53 AA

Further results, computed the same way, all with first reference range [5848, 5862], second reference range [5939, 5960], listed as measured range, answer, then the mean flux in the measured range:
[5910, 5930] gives -0.3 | 7.79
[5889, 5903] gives 0.8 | 7.27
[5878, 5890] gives 0.3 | 7.48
